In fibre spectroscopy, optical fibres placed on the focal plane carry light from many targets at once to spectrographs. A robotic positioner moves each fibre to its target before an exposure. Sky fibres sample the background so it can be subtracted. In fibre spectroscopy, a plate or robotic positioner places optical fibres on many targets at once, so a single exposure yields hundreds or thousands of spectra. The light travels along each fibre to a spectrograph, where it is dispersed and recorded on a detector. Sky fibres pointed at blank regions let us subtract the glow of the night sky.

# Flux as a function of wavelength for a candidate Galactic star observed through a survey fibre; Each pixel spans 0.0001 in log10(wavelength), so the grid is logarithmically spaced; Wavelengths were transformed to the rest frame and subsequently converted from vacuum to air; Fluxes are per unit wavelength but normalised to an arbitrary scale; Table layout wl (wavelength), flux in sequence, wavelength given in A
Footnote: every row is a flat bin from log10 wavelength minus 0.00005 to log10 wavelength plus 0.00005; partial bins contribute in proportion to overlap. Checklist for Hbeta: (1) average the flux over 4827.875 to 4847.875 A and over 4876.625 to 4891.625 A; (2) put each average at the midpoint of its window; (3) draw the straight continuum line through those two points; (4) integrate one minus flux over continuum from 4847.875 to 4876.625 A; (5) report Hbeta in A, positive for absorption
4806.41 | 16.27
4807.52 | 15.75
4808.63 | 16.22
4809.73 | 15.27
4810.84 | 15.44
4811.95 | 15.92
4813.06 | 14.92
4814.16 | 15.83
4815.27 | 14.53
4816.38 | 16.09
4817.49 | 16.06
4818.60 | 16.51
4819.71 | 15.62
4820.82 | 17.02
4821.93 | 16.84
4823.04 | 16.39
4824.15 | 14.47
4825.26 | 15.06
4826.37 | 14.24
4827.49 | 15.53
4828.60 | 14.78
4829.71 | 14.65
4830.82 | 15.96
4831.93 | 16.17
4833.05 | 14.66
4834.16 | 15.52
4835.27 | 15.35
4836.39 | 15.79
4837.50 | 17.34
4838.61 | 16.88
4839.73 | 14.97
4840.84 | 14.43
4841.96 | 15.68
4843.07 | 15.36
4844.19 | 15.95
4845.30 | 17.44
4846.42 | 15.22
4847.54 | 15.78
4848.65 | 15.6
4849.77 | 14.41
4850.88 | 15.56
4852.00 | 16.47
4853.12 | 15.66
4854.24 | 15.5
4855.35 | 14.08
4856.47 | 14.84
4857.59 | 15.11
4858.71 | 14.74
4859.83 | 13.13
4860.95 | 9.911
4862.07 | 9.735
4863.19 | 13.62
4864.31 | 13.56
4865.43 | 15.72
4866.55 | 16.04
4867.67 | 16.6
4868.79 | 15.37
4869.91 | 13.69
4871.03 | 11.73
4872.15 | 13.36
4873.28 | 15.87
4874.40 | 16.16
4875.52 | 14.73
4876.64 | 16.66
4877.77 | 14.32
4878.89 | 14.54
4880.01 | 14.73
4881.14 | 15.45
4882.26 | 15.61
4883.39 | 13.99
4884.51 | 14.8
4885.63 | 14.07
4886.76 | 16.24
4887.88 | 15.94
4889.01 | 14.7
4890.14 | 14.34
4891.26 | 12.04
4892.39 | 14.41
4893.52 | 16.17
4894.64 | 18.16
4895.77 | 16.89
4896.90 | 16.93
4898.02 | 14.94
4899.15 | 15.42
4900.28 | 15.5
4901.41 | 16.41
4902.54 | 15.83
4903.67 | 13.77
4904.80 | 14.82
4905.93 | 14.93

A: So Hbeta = 1.3 A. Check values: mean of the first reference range 15.7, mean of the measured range 14.5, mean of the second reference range 14.8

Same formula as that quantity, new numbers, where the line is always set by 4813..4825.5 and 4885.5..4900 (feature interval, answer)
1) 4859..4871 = 1.48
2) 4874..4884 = 0.26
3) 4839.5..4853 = 0.09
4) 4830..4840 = -0.06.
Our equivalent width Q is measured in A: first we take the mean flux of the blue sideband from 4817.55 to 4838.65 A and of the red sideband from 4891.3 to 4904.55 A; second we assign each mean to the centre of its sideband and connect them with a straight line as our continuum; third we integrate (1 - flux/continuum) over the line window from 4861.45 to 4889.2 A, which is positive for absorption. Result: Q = 1.78 A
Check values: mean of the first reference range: 15.7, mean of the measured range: 14.7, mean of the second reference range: 15.7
